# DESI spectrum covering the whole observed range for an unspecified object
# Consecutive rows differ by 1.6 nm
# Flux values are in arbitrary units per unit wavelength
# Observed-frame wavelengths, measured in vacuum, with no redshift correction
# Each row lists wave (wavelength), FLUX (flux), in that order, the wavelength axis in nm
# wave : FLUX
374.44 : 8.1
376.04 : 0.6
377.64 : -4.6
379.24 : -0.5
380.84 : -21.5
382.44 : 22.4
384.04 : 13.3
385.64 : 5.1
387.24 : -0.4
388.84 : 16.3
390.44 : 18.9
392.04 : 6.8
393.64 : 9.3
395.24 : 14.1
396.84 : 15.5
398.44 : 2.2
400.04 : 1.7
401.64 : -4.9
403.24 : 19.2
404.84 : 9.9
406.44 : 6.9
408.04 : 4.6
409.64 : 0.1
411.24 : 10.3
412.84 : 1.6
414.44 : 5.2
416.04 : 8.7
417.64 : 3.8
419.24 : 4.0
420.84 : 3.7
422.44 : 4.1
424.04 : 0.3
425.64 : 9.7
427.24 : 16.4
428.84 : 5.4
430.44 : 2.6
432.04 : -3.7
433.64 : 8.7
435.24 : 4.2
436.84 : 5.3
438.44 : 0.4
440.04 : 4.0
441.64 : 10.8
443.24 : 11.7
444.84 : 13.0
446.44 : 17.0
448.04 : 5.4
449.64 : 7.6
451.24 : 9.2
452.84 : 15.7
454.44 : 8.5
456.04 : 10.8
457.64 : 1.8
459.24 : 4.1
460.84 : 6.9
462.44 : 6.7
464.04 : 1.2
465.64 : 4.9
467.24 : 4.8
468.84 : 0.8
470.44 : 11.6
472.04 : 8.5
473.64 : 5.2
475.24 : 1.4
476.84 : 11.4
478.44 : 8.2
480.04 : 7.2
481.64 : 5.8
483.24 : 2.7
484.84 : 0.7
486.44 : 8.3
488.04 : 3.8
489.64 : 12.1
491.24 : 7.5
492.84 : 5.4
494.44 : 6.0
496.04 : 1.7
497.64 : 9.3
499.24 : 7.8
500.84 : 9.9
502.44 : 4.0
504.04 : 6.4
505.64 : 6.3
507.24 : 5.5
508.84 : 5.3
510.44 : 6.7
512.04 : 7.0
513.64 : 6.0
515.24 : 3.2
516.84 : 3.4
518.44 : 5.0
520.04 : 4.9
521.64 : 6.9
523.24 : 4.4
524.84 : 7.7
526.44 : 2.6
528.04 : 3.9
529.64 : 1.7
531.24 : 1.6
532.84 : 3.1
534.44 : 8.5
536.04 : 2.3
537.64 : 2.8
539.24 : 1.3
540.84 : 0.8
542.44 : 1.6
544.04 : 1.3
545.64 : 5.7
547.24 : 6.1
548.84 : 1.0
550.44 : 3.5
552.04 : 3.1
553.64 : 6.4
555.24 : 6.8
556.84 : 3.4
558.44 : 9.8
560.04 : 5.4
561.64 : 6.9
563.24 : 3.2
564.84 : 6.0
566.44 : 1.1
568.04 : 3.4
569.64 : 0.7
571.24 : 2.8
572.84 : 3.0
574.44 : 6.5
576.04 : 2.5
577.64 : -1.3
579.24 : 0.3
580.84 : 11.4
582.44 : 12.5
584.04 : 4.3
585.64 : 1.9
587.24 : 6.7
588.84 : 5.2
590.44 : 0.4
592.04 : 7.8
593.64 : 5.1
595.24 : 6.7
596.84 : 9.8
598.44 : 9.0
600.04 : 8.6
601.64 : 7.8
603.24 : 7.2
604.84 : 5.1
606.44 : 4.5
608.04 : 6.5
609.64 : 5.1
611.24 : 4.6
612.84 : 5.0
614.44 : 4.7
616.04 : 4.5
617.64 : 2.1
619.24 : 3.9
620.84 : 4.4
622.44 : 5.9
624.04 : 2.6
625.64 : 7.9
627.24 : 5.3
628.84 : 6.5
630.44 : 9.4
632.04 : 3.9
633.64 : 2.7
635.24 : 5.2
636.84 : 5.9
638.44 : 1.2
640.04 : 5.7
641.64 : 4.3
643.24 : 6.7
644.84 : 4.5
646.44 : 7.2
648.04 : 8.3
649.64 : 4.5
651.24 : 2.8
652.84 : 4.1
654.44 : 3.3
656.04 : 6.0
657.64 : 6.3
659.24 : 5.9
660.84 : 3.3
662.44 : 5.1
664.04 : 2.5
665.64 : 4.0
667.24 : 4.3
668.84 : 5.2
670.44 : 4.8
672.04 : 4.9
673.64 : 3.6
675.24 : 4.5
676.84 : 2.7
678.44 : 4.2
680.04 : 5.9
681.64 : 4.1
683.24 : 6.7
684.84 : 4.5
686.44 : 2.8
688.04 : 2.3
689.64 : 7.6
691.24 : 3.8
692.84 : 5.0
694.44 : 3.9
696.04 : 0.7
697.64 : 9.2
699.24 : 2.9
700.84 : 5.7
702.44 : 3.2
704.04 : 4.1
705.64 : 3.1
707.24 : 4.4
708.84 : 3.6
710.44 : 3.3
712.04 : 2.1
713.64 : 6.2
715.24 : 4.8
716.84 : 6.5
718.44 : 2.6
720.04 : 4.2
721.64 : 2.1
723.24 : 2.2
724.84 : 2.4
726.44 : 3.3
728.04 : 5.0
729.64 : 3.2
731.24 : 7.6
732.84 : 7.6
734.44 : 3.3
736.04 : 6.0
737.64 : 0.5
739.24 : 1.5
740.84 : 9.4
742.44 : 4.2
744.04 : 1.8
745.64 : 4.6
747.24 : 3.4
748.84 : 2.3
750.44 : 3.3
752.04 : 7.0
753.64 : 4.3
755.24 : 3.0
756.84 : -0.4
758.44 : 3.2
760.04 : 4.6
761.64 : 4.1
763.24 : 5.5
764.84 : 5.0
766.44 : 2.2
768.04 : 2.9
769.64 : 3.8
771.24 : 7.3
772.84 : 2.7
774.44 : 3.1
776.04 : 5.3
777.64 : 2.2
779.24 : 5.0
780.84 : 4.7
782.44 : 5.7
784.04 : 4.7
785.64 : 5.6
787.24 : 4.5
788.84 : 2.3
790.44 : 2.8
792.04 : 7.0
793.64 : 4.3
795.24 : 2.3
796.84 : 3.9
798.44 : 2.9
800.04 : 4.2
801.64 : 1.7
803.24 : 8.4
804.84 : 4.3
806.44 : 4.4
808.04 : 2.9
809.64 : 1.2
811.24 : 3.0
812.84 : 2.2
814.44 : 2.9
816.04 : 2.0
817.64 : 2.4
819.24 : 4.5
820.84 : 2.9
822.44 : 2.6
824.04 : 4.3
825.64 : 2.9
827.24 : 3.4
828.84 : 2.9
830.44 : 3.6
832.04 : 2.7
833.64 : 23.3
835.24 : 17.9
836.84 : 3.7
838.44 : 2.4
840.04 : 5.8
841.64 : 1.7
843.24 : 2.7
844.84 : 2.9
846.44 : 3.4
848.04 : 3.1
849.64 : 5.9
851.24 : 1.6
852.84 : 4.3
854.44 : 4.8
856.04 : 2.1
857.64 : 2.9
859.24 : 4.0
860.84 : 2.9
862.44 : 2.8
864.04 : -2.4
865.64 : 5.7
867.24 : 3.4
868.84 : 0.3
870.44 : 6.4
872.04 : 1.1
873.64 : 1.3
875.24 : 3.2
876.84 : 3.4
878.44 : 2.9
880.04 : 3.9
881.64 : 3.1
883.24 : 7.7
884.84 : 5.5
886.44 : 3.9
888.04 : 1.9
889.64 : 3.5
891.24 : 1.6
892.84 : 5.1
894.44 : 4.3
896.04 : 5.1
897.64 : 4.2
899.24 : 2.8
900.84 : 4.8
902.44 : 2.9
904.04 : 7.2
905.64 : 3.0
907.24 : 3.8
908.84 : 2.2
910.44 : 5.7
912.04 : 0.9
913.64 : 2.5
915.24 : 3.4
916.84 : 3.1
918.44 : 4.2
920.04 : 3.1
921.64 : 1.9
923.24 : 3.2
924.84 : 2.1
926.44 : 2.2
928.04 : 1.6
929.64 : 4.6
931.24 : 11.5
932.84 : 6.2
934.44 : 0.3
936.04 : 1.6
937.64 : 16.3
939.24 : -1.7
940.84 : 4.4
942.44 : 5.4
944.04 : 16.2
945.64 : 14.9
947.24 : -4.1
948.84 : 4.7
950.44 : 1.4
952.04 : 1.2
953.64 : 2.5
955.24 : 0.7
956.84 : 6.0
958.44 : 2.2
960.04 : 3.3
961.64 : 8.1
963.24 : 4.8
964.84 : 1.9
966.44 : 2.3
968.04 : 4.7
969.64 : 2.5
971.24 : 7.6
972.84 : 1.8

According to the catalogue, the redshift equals 1.24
